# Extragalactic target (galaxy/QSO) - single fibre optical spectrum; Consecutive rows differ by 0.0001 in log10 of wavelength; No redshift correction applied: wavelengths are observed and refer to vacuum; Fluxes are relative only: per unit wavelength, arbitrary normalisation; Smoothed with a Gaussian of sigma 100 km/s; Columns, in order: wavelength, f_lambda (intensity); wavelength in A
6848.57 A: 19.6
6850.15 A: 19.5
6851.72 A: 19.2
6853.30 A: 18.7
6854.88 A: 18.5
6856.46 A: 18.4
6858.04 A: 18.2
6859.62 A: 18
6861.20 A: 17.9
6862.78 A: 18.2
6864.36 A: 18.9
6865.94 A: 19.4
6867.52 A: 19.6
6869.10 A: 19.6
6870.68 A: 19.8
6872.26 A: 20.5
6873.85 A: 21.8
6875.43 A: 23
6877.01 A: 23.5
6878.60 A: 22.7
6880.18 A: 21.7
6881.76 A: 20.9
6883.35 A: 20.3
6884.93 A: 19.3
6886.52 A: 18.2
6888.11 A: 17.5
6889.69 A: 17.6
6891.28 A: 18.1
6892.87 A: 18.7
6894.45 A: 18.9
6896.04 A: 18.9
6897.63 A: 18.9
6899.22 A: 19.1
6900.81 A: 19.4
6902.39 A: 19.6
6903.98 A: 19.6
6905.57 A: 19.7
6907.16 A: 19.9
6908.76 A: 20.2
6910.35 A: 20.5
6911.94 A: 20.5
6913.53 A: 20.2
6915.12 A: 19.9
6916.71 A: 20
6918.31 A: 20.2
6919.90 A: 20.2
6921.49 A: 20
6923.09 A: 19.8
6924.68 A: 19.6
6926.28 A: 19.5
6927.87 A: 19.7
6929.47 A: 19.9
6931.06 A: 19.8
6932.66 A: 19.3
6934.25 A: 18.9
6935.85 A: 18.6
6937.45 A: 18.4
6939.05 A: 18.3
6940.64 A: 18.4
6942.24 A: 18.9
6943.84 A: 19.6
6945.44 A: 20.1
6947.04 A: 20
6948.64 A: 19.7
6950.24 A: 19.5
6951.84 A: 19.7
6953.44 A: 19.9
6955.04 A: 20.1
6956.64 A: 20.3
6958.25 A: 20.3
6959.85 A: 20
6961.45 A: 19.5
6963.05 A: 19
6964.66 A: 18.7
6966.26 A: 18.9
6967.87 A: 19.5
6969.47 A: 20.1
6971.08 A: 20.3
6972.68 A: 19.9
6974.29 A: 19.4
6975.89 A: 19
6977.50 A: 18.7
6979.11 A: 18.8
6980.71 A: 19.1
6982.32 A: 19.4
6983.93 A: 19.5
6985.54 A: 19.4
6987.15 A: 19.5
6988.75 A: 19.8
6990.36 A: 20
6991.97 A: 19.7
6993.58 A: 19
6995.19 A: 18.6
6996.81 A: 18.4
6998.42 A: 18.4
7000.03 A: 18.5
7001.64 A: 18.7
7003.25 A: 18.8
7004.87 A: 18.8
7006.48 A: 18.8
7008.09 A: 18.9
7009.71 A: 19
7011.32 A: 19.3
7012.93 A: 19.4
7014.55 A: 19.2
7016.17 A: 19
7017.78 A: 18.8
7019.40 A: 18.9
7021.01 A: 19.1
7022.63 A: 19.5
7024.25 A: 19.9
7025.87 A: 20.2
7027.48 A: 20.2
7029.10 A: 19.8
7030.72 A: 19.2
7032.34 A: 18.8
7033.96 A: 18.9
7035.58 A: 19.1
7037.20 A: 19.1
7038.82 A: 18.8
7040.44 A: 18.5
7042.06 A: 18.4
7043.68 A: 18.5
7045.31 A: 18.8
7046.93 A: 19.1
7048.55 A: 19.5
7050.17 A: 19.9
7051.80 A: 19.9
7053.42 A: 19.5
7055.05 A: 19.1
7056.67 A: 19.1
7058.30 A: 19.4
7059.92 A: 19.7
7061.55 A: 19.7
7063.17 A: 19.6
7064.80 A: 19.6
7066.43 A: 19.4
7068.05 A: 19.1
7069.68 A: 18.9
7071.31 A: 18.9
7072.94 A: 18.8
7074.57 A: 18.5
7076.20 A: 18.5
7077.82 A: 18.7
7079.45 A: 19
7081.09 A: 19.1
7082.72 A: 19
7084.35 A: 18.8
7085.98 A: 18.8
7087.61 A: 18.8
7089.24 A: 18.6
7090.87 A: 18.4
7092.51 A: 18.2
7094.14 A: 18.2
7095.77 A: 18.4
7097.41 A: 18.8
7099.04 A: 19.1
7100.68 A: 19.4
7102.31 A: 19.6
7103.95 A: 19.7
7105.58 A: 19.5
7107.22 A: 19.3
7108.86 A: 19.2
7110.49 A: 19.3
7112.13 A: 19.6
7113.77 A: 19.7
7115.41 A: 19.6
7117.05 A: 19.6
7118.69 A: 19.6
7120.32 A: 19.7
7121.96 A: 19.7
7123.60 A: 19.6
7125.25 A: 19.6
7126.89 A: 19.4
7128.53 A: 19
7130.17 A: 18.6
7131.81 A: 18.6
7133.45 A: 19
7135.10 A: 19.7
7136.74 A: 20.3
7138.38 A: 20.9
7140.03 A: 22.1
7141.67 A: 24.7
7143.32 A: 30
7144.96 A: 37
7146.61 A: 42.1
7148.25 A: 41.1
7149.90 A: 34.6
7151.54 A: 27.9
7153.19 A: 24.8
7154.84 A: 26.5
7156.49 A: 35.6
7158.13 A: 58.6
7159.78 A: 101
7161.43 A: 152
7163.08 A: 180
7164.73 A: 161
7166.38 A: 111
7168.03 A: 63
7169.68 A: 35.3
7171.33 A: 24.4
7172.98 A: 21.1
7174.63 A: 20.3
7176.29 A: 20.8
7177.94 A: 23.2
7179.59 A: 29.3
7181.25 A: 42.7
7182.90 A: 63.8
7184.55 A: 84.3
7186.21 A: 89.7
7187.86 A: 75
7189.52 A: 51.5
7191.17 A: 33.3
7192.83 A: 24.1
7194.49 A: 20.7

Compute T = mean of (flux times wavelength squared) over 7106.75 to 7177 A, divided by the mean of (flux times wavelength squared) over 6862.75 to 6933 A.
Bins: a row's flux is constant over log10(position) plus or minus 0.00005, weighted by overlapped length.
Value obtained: 2.1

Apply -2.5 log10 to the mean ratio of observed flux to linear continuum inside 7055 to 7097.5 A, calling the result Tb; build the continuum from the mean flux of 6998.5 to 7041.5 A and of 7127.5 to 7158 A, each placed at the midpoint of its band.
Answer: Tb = 0.21 mag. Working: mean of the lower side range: 19.1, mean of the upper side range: 27.5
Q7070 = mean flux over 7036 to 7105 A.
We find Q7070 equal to 19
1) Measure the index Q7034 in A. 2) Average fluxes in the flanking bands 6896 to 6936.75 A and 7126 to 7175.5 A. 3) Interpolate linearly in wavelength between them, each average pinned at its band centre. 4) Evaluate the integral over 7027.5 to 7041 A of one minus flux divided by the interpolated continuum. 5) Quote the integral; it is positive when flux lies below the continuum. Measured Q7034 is 5.9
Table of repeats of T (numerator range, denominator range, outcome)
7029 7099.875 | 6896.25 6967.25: 1.01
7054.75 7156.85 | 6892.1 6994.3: 1.14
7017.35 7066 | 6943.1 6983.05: 1.01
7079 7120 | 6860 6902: 1.03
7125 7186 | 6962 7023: 2.58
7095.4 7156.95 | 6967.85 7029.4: 1.23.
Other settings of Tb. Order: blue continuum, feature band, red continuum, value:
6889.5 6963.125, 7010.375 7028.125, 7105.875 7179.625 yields 0.39 mag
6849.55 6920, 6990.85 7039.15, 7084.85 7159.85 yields 0.16 mag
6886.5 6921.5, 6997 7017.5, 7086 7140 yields 0.03 mag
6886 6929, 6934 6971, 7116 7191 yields 0.23 mag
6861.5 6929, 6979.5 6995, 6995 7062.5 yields -0.01 mag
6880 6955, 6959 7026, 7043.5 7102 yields 0.00 mag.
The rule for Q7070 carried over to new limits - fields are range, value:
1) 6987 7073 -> 19.2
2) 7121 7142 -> 20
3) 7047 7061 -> 19.5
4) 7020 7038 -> 19.4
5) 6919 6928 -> 19.8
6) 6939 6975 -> 19.6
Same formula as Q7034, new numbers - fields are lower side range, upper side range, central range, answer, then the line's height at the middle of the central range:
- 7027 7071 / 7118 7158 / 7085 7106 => 3.4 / 22.6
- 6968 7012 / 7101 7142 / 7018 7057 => 0.3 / 19.4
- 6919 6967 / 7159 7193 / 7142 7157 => 7.0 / 62.2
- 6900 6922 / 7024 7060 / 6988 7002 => 0.4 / 19.5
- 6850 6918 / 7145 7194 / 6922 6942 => 5.2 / 26.1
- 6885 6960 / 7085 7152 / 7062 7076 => 1.4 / 21.2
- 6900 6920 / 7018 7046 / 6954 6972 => -0.1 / 19.6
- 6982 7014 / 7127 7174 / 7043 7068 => 9.0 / 30.4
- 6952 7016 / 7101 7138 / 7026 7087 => 0.8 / 19.4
